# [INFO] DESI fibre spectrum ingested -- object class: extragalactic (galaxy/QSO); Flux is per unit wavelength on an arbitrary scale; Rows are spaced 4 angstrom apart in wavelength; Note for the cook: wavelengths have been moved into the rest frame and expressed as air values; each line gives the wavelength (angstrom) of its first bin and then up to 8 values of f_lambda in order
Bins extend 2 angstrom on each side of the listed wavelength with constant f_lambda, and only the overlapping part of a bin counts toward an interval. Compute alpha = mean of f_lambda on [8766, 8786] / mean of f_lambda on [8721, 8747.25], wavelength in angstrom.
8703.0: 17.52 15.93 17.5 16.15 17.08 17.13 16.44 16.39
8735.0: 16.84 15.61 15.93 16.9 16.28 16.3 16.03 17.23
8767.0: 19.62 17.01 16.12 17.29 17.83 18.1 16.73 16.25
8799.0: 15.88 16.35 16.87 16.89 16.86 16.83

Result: 1.1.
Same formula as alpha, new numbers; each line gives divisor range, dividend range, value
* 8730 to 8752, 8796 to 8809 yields 1.00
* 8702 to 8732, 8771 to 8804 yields 1.01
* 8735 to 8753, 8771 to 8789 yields 1.06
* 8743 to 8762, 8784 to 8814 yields 1.02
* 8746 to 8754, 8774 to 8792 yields 1.05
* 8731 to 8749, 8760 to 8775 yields 1.08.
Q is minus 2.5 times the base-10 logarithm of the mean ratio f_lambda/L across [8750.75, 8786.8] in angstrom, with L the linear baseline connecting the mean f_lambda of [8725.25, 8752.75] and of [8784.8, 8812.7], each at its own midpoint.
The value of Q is -0.04 mag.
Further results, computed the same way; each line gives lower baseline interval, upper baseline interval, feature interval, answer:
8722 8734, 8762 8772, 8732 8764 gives 0.066 mag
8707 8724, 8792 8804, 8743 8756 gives 0.010 mag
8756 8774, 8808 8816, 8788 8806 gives 0.038 mag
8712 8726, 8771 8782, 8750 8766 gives 0.012 mag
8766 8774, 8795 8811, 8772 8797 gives 0.012 mag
